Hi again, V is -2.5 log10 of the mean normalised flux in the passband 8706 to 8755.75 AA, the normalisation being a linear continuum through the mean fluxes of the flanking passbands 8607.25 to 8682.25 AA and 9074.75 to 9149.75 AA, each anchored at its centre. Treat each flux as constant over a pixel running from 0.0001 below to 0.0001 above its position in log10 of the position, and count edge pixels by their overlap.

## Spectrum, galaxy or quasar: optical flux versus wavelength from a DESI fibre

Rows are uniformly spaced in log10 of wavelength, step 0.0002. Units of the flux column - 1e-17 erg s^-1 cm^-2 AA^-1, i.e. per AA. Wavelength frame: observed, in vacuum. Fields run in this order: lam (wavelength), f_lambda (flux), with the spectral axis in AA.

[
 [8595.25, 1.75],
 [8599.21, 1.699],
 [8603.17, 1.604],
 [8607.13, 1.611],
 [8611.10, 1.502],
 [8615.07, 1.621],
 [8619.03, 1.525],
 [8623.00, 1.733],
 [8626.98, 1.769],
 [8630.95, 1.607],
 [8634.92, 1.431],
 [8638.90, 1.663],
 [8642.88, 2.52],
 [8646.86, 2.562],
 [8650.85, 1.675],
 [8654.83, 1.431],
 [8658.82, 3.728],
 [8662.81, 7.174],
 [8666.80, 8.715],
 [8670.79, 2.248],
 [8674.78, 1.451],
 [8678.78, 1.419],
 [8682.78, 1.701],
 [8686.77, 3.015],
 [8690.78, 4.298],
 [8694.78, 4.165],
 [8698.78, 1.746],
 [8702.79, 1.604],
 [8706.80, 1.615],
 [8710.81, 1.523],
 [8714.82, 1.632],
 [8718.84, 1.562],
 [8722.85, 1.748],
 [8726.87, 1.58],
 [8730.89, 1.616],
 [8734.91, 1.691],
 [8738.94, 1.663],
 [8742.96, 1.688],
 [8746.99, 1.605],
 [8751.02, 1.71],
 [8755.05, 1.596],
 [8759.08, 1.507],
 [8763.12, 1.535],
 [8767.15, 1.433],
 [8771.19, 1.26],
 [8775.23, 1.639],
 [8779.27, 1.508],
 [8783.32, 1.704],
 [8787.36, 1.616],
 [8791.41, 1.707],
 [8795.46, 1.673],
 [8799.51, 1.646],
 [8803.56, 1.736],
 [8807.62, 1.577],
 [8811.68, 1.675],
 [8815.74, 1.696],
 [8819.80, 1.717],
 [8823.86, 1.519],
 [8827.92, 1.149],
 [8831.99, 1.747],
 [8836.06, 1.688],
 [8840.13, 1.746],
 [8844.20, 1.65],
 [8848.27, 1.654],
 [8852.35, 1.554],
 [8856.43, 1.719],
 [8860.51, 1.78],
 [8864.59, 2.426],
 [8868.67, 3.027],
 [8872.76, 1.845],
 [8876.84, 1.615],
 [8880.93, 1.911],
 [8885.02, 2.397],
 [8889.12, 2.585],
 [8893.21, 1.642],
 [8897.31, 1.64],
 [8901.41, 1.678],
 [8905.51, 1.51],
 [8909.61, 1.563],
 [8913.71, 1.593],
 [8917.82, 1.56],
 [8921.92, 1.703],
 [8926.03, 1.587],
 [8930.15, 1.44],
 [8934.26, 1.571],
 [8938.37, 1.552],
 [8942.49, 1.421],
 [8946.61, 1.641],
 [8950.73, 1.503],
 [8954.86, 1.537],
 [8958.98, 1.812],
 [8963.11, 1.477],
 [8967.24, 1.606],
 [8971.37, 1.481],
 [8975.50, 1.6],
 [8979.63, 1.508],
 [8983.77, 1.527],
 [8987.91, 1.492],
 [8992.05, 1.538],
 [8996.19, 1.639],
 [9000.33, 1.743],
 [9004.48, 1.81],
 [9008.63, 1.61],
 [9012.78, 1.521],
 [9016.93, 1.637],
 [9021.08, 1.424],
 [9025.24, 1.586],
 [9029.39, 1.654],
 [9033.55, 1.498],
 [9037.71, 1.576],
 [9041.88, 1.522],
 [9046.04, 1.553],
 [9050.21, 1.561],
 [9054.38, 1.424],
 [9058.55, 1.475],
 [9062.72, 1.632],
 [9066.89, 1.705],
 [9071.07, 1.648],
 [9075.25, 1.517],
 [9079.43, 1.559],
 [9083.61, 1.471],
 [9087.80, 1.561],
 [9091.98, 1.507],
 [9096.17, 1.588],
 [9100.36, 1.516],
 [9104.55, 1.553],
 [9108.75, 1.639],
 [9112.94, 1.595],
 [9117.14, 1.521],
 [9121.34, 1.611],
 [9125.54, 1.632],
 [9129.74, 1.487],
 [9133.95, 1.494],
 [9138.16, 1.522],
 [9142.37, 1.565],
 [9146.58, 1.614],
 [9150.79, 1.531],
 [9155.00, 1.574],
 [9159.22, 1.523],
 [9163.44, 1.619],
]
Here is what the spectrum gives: 0.38 mag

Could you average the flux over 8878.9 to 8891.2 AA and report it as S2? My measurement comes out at 2.3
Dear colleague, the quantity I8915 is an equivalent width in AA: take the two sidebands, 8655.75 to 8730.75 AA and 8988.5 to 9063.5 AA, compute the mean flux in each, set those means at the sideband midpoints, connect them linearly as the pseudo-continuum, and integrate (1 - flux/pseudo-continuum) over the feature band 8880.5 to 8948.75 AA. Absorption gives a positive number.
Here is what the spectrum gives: 9.7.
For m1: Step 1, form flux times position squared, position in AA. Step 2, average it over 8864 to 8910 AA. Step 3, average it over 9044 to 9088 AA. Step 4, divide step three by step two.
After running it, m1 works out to 0.81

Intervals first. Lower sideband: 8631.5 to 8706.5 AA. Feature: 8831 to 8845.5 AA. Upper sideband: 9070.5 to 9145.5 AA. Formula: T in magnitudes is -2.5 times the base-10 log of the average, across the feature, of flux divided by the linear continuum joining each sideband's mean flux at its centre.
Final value 0.35 mag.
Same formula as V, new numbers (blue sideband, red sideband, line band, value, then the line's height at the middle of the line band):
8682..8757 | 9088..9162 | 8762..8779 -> 0.30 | 1.94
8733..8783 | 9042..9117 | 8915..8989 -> 0.00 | 1.56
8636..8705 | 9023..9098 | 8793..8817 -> 0.44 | 2.49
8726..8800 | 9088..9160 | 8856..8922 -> -0.20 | 1.58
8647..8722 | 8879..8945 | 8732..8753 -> 0.45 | 2.52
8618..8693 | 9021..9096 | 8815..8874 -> 0.21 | 2.18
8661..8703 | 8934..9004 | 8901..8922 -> 0.23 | 1.95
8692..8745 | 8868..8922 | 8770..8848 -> 0.15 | 1.86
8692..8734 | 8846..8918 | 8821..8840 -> 0.21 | 1.89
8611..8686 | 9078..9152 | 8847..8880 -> 0.07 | 2.08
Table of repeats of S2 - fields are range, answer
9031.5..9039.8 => 1.54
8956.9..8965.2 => 1.64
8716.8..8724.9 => 1.65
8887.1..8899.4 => 1.95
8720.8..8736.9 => 1.66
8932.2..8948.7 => 1.55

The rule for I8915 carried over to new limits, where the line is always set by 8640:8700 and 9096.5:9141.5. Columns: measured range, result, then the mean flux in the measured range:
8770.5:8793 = 9.6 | 1.59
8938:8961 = 6.3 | 1.58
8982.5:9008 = 4.8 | 1.63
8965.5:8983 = 4.5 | 1.55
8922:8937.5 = 4.8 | 1.56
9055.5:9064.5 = 1.2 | 1.54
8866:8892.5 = 2.4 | 2.21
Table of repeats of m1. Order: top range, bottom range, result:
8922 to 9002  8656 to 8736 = 0.62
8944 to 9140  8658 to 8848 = 0.82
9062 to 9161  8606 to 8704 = 0.67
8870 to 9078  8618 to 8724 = 0.70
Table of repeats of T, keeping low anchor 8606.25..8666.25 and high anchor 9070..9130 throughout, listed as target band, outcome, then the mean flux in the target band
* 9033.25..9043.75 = 0.09 mag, 1.54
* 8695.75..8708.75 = 0.23 mag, 1.85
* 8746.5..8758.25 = 0.32 mag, 1.63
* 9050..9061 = 0.11 mag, 1.48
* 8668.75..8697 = -0.13 mag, 2.62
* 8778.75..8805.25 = 0.26 mag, 1.66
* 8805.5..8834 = 0.29 mag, 1.58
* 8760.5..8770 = 0.43 mag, 1.47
